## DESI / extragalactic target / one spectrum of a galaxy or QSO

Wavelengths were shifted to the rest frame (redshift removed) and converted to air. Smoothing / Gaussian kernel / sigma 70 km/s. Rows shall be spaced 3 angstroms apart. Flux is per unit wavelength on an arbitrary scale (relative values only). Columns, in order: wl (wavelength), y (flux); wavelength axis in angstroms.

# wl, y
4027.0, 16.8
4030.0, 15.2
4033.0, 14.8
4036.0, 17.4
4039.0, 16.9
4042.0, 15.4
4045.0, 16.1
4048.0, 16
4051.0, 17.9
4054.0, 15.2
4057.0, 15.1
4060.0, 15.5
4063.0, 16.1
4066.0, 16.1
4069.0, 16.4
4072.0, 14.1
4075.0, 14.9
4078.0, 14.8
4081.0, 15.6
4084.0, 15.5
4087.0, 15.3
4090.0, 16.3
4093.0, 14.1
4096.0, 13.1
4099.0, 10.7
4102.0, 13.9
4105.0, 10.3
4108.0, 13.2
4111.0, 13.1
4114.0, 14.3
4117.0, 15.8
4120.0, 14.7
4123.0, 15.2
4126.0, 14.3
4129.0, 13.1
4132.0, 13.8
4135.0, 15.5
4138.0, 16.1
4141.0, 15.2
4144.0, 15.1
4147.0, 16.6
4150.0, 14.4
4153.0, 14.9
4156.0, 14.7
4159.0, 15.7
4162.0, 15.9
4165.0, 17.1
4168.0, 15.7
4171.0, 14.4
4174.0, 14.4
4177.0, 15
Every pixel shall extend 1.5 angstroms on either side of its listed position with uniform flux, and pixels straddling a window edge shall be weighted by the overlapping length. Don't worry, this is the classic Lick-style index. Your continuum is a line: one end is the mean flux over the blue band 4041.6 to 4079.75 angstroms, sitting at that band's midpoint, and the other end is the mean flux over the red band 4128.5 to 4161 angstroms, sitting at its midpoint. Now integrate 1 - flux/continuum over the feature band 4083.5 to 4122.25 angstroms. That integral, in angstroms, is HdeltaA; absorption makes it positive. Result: 3.84 angstroms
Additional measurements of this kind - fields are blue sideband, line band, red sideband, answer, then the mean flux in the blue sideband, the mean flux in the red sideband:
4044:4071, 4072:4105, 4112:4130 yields 2.37 angstroms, 16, 14.6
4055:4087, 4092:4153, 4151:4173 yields 5.05 angstroms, 15.4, 15.4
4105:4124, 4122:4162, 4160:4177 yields -0.64 angstroms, 14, 15.5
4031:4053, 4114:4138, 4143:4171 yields 1.57 angstroms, 16.3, 15.5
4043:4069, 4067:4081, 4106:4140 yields 0.39 angstroms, 16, 14.4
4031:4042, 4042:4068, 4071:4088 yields -0.46 angstroms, 16.2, 15.1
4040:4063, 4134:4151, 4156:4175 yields 0.07 angstroms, 15.9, 15.5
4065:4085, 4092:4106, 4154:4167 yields 2.74 angstroms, 15.3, 15.8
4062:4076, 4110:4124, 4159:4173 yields 0.87 angstroms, 15.5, 15.7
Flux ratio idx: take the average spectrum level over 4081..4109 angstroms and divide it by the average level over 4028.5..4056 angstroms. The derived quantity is 0.9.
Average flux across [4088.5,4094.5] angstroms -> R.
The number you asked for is 15.2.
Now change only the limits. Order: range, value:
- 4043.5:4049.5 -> 16.1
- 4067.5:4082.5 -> 15.2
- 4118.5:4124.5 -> 14.9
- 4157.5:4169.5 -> 16.1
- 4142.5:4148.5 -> 15.8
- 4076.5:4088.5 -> 15.3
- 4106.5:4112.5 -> 13.1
